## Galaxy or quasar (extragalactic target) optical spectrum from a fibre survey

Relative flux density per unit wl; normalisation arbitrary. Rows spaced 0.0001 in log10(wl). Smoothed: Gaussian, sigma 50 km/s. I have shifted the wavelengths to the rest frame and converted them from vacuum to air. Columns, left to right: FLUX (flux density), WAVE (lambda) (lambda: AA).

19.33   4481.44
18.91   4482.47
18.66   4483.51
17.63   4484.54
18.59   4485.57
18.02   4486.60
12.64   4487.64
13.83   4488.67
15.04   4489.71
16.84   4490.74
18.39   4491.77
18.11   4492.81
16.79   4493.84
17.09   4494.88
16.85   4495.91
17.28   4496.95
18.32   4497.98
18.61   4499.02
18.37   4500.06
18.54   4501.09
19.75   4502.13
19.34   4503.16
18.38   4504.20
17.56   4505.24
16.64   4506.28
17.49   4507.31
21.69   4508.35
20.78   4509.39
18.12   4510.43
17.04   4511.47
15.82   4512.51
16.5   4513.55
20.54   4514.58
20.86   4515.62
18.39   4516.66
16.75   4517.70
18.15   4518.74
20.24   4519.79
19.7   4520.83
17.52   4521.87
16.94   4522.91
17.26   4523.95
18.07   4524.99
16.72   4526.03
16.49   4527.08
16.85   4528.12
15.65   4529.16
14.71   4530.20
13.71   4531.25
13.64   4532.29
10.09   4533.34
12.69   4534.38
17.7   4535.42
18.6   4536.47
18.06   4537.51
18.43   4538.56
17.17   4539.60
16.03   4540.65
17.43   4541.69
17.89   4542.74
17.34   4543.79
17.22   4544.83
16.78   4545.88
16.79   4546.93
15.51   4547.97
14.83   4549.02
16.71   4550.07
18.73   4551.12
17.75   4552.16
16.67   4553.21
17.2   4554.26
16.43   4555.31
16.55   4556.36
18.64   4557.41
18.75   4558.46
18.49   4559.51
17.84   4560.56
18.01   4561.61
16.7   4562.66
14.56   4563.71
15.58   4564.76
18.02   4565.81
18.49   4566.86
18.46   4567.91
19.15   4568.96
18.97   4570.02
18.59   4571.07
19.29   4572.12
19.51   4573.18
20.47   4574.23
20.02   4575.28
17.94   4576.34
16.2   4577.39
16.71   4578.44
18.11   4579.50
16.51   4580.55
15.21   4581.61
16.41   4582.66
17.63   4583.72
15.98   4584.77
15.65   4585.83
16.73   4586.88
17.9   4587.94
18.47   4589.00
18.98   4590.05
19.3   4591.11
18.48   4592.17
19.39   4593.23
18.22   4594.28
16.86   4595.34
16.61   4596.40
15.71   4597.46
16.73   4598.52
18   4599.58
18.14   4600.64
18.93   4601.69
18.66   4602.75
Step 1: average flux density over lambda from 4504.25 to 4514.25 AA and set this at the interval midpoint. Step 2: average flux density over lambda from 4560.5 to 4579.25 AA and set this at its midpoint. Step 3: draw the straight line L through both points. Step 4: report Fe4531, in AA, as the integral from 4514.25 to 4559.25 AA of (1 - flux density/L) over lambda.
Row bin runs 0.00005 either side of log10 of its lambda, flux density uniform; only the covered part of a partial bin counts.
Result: 2.5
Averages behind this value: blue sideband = 18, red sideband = 18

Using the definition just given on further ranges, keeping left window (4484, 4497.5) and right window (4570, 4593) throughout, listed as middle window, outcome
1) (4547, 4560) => 0.25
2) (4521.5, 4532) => 0.52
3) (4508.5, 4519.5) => -0.93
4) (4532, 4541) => 0.74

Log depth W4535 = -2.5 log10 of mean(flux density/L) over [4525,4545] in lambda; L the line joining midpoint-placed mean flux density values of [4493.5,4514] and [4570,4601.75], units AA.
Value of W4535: 0.11 mag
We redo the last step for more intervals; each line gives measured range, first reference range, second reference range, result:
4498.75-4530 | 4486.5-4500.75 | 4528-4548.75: -0.102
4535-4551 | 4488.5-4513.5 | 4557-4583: 0.045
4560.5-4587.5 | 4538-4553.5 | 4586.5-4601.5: -0.003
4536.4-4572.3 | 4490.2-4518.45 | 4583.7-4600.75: 0.023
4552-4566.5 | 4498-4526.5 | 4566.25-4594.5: 0.056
